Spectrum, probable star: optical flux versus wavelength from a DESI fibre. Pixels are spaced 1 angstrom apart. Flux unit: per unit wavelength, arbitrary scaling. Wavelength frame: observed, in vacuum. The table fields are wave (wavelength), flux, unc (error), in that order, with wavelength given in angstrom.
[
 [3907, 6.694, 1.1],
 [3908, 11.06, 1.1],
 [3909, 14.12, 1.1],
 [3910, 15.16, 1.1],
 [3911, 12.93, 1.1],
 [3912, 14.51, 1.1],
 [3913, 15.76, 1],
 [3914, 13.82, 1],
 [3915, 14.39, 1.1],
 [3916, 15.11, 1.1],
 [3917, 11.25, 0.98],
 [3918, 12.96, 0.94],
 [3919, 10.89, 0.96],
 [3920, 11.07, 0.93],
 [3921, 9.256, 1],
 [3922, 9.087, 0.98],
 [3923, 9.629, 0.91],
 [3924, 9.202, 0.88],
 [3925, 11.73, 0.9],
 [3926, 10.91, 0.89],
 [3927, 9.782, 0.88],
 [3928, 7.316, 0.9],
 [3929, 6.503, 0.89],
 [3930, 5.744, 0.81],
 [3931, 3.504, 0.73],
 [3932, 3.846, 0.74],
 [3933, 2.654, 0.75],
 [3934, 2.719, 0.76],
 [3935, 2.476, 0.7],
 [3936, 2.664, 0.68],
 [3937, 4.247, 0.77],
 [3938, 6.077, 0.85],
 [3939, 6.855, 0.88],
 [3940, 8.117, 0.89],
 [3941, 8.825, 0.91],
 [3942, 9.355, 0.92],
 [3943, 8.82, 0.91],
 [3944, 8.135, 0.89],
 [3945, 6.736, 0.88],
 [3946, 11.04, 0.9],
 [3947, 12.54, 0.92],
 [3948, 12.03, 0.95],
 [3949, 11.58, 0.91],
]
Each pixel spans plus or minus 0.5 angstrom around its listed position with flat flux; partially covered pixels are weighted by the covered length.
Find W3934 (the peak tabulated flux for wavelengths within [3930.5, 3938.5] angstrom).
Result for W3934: 6.077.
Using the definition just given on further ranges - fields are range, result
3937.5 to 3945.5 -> 9.355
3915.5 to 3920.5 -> 15.11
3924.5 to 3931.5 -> 11.73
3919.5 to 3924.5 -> 11.07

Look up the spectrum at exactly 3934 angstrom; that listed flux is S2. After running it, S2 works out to 2.719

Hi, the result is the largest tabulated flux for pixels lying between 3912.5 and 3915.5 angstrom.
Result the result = 15.76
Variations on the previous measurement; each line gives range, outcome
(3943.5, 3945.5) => 8.135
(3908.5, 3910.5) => 15.16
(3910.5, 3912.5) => 14.51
